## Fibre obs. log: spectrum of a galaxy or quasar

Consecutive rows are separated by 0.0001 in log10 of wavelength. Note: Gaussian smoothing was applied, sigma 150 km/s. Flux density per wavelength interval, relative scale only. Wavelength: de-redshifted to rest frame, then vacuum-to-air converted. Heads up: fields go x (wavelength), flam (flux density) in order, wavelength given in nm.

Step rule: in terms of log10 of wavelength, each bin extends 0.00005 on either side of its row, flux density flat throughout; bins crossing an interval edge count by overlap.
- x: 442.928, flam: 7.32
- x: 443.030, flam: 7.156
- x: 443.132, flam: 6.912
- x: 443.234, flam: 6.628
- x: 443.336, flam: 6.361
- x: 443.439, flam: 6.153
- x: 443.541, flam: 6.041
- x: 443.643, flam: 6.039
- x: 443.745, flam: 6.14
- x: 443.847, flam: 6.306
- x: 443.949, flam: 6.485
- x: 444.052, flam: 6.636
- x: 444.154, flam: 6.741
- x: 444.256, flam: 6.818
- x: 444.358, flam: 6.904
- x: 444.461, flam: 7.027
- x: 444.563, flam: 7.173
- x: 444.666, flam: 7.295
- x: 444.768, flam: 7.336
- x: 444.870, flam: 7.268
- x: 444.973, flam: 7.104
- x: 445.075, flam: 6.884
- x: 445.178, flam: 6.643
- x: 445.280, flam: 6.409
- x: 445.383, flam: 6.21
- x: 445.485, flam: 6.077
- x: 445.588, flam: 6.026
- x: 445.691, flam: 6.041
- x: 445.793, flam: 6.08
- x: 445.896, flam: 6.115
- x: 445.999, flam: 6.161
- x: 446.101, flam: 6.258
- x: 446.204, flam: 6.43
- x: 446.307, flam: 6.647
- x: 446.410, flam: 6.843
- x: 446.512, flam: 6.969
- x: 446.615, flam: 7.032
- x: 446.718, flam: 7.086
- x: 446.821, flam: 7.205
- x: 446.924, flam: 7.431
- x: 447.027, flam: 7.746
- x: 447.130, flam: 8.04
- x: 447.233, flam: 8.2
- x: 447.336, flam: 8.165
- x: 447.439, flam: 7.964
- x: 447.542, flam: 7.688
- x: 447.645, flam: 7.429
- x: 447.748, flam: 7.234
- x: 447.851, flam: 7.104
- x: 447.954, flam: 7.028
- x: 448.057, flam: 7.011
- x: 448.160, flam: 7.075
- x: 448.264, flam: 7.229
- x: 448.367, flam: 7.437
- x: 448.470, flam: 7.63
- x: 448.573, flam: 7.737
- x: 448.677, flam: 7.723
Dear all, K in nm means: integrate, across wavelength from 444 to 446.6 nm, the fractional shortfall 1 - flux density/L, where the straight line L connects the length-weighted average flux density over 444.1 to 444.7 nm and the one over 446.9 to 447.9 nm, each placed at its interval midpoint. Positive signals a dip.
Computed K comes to 0.20 nm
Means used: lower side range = 6.98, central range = 6.65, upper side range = 7.71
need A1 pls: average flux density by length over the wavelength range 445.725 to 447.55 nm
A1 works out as 7.09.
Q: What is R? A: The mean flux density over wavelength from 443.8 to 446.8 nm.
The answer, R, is 6.66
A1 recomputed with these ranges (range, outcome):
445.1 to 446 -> 6.21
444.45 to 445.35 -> 7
